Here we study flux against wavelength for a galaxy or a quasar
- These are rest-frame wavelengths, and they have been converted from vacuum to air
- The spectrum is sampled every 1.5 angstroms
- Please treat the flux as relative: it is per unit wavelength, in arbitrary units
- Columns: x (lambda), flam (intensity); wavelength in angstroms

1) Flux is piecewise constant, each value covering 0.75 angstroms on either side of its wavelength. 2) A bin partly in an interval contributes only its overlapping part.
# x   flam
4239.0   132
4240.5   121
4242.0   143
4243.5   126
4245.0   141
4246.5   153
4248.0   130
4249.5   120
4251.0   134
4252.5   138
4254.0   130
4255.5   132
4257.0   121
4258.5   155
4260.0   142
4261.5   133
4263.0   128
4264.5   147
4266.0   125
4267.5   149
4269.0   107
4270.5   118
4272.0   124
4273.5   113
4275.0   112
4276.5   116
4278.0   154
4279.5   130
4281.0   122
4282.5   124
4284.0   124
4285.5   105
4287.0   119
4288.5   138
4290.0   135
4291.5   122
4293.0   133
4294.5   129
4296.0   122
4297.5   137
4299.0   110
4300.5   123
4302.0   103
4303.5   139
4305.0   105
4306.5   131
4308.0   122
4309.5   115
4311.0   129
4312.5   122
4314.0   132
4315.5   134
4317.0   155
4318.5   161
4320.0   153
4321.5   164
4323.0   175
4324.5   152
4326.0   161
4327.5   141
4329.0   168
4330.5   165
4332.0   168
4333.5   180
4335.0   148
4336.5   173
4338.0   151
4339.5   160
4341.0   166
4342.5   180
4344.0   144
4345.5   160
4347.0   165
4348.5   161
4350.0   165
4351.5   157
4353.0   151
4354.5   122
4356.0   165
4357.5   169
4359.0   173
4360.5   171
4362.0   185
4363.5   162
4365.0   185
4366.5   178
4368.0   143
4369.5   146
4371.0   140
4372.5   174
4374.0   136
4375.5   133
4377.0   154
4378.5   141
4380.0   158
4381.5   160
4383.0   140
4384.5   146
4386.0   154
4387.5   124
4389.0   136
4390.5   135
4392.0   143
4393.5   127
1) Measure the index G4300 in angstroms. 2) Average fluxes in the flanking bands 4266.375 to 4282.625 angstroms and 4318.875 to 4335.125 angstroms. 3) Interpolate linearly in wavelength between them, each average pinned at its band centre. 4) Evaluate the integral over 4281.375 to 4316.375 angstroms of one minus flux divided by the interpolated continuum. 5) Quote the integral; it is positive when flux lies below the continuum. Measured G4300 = 4.30 angstroms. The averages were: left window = 124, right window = 162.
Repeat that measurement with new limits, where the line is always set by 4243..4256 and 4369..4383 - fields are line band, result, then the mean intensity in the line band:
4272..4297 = 2.4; 125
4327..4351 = -3.0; 162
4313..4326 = -1.0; 153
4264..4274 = 0.8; 126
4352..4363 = -1.2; 162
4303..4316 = 1.5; 125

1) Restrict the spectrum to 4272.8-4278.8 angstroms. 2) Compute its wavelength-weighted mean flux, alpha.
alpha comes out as 124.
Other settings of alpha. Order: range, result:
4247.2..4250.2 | 126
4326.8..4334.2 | 164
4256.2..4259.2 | 138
